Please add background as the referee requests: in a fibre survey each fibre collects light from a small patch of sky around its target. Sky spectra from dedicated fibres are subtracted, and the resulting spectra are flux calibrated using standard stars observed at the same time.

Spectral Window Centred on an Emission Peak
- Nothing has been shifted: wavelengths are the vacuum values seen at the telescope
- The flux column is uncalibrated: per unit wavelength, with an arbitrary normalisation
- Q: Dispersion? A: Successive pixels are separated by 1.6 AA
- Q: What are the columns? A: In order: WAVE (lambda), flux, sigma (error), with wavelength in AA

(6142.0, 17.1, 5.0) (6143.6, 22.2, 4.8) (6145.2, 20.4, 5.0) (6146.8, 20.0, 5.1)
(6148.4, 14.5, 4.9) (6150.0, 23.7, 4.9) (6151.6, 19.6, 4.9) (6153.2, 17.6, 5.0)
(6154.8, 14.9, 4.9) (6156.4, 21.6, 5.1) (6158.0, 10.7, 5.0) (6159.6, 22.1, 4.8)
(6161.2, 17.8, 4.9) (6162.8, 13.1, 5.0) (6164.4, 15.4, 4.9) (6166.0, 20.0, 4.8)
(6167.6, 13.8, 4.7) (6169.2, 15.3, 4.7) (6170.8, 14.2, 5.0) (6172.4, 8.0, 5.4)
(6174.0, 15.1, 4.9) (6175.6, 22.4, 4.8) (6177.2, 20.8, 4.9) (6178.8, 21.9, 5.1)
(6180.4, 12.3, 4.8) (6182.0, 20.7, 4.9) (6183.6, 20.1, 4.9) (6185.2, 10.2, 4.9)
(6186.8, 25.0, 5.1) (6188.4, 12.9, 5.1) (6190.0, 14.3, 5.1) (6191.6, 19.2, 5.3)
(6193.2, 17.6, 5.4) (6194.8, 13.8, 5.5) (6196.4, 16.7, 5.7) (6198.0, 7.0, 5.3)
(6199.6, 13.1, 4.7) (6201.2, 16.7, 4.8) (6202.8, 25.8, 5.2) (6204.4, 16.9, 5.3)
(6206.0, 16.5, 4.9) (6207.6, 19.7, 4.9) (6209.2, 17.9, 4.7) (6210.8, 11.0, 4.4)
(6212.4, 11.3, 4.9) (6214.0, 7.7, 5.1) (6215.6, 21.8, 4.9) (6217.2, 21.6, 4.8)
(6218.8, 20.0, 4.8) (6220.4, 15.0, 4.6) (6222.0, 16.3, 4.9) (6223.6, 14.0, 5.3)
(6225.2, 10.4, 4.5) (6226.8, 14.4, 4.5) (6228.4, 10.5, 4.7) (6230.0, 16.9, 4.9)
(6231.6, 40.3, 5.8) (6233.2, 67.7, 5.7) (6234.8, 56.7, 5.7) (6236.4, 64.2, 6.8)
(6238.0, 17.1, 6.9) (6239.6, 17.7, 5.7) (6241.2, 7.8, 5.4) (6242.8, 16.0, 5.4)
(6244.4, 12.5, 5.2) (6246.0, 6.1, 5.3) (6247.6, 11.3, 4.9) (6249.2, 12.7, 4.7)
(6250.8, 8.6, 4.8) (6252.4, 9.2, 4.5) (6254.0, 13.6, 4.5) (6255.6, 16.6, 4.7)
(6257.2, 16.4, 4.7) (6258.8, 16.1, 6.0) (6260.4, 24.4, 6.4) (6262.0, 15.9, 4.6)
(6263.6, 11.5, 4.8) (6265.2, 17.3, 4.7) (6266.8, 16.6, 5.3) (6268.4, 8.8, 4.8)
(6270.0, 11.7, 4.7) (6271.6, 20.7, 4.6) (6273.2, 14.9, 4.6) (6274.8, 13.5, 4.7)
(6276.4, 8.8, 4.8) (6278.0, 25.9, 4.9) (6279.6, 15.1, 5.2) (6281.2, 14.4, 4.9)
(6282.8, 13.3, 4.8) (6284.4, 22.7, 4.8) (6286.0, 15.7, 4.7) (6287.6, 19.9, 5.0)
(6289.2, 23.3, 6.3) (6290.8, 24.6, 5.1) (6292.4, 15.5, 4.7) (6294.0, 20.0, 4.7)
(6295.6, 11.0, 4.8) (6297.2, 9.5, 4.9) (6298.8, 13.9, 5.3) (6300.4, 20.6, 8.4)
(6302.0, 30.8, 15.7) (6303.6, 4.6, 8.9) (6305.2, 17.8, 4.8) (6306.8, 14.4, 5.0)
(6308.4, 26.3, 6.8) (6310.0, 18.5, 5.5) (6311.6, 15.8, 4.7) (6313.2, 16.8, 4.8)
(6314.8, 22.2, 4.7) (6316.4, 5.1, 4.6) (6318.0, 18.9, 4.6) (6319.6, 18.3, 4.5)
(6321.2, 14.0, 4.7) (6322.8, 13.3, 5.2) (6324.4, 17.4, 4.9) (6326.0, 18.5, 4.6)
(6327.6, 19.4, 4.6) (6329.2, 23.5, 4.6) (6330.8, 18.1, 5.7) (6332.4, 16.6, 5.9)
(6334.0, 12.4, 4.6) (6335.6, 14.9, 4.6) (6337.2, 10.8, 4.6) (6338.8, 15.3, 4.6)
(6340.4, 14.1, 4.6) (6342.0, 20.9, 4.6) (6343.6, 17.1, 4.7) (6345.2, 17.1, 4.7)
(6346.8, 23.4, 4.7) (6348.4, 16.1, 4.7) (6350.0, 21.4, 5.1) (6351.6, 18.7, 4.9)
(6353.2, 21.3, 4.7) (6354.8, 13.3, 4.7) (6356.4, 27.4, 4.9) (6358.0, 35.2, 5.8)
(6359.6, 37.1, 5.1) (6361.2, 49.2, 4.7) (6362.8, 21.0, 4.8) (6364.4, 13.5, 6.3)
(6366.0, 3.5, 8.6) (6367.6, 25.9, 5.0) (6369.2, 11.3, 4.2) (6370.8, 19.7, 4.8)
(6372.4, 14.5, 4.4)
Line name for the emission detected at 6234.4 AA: H-beta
